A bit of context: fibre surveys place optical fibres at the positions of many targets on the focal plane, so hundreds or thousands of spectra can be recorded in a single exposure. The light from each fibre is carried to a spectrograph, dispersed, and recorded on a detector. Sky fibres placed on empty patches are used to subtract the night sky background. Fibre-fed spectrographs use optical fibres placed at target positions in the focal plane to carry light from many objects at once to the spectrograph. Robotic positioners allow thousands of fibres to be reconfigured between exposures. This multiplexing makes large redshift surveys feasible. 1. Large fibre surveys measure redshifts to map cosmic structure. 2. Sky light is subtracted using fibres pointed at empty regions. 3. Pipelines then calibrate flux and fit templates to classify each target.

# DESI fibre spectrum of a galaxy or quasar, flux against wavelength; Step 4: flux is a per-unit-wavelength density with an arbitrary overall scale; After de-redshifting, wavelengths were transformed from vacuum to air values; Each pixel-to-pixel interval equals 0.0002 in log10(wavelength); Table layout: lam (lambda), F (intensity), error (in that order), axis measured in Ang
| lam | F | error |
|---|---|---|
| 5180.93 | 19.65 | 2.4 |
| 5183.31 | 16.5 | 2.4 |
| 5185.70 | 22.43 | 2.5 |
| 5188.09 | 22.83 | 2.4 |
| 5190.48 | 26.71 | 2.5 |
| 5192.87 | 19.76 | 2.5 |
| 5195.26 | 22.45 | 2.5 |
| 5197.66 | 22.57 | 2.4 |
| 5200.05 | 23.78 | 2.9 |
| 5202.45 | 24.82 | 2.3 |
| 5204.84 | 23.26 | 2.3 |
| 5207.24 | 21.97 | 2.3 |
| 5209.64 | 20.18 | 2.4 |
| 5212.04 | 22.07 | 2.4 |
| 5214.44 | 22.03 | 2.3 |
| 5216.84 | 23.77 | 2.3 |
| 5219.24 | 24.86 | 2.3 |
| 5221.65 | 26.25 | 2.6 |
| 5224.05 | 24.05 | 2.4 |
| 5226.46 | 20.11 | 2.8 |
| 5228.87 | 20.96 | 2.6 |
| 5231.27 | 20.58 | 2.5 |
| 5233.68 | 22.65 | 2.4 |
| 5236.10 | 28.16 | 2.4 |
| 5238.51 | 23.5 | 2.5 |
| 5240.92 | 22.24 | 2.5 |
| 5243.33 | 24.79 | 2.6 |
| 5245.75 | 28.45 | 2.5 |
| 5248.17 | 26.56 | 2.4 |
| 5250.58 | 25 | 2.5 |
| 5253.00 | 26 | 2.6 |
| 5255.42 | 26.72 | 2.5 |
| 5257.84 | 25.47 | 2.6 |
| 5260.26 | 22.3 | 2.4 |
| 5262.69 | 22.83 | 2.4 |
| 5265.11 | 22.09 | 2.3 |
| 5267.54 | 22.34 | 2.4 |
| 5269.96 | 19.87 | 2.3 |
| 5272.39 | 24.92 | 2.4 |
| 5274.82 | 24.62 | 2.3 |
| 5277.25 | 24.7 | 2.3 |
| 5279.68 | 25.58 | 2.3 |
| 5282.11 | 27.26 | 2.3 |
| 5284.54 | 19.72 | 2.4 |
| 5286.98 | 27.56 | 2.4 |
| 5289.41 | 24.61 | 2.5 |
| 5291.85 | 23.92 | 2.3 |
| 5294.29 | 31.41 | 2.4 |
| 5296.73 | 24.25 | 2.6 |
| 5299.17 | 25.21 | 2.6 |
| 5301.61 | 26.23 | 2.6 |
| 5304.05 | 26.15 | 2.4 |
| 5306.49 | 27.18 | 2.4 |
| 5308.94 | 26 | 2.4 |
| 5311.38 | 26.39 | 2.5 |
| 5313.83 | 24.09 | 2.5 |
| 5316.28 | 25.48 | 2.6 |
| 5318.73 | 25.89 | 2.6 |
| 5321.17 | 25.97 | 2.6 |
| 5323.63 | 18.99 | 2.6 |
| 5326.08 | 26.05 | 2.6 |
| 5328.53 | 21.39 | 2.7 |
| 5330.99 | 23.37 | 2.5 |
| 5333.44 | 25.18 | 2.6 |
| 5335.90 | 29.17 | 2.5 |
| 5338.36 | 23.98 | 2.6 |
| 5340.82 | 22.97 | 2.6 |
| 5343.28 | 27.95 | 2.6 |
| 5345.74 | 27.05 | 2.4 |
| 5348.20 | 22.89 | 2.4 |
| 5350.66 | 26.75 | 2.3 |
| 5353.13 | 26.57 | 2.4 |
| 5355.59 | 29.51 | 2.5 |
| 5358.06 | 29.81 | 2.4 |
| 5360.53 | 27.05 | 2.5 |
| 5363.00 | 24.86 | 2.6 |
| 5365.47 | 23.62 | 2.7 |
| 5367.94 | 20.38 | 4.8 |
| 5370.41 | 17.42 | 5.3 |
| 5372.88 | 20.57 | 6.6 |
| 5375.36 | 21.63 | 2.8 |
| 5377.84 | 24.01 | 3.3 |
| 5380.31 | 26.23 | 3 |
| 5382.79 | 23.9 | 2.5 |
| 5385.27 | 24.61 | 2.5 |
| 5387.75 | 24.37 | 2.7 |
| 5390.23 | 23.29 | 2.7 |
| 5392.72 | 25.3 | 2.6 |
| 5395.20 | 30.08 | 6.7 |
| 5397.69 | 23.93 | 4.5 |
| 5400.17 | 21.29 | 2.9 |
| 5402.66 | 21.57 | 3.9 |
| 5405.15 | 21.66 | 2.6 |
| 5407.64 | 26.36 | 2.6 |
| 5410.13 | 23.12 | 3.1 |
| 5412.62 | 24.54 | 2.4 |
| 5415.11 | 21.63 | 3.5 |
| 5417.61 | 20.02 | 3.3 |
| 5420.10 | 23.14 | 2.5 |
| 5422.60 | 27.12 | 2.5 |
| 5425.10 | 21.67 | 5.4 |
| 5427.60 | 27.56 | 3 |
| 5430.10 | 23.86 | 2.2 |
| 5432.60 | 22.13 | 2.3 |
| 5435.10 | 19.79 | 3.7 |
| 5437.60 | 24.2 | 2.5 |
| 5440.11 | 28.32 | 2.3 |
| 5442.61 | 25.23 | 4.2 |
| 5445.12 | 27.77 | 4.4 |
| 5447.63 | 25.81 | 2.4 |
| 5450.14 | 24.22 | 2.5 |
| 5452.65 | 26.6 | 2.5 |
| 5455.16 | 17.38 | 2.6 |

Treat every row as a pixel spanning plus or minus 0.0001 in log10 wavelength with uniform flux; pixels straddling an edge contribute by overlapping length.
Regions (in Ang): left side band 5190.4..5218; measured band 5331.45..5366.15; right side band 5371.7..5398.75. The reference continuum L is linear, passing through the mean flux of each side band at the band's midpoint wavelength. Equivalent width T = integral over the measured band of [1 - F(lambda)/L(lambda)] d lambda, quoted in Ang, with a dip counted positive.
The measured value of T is -3.2 Ang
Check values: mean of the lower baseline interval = 22.6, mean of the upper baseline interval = 24.4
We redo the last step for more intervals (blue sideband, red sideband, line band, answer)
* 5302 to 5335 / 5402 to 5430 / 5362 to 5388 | 1.4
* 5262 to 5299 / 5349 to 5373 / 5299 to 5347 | -1.2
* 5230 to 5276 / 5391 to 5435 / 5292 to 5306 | -1.4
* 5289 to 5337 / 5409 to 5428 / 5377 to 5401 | -0.8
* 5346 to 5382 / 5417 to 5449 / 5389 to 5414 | 0.4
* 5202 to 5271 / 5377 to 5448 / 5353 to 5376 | -0.1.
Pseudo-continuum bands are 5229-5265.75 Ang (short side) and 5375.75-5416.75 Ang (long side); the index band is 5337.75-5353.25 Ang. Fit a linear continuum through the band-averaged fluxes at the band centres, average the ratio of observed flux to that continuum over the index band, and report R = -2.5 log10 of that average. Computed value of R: -0.06 mag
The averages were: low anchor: 24.4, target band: 25.4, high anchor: 24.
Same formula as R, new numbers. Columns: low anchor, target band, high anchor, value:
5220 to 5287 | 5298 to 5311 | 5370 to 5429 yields -0.10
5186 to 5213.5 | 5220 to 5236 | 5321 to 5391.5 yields 0.01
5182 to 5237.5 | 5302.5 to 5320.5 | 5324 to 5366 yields -0.04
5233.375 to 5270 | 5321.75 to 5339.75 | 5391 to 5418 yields 0.00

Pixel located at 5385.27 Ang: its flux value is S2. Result 24.61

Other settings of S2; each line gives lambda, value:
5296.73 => 24.25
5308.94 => 26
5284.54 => 19.72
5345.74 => 27.05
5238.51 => 23.5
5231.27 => 20.58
